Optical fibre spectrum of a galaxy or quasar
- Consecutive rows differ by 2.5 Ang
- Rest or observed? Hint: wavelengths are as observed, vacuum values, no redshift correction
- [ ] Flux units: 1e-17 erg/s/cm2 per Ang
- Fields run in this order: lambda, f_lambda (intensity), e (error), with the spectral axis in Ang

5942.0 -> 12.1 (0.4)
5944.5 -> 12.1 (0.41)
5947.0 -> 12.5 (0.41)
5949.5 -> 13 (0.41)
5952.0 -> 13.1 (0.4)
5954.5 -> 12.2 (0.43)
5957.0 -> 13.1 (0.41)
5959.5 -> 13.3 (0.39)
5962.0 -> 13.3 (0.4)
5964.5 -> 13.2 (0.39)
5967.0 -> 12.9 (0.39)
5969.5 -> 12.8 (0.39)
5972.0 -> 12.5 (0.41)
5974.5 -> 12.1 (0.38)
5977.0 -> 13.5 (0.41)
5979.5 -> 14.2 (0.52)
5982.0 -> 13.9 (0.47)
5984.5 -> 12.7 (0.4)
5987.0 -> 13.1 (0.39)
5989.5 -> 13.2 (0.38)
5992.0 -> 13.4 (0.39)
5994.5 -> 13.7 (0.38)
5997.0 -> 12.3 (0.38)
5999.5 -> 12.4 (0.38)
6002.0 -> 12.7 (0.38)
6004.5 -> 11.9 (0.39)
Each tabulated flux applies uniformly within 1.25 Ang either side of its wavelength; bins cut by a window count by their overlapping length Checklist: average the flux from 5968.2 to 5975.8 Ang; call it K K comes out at 12.5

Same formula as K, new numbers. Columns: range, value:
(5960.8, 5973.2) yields 12.9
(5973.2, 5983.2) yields 13.4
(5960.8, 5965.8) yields 13.2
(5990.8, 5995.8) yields 13.5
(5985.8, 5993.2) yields 13.2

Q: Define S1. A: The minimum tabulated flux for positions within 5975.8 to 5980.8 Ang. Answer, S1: 13.5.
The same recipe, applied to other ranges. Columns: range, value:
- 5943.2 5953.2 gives 12.1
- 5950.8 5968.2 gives 12.2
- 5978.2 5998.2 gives 12.3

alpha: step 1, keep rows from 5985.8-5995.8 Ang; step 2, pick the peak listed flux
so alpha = 13.7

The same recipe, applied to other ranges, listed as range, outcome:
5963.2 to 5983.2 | 14.2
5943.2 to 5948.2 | 12.5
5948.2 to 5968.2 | 13.3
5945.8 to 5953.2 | 13.1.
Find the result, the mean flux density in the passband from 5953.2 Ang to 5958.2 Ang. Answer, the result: 12.7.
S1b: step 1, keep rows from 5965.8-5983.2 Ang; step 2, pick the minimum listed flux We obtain 12.1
